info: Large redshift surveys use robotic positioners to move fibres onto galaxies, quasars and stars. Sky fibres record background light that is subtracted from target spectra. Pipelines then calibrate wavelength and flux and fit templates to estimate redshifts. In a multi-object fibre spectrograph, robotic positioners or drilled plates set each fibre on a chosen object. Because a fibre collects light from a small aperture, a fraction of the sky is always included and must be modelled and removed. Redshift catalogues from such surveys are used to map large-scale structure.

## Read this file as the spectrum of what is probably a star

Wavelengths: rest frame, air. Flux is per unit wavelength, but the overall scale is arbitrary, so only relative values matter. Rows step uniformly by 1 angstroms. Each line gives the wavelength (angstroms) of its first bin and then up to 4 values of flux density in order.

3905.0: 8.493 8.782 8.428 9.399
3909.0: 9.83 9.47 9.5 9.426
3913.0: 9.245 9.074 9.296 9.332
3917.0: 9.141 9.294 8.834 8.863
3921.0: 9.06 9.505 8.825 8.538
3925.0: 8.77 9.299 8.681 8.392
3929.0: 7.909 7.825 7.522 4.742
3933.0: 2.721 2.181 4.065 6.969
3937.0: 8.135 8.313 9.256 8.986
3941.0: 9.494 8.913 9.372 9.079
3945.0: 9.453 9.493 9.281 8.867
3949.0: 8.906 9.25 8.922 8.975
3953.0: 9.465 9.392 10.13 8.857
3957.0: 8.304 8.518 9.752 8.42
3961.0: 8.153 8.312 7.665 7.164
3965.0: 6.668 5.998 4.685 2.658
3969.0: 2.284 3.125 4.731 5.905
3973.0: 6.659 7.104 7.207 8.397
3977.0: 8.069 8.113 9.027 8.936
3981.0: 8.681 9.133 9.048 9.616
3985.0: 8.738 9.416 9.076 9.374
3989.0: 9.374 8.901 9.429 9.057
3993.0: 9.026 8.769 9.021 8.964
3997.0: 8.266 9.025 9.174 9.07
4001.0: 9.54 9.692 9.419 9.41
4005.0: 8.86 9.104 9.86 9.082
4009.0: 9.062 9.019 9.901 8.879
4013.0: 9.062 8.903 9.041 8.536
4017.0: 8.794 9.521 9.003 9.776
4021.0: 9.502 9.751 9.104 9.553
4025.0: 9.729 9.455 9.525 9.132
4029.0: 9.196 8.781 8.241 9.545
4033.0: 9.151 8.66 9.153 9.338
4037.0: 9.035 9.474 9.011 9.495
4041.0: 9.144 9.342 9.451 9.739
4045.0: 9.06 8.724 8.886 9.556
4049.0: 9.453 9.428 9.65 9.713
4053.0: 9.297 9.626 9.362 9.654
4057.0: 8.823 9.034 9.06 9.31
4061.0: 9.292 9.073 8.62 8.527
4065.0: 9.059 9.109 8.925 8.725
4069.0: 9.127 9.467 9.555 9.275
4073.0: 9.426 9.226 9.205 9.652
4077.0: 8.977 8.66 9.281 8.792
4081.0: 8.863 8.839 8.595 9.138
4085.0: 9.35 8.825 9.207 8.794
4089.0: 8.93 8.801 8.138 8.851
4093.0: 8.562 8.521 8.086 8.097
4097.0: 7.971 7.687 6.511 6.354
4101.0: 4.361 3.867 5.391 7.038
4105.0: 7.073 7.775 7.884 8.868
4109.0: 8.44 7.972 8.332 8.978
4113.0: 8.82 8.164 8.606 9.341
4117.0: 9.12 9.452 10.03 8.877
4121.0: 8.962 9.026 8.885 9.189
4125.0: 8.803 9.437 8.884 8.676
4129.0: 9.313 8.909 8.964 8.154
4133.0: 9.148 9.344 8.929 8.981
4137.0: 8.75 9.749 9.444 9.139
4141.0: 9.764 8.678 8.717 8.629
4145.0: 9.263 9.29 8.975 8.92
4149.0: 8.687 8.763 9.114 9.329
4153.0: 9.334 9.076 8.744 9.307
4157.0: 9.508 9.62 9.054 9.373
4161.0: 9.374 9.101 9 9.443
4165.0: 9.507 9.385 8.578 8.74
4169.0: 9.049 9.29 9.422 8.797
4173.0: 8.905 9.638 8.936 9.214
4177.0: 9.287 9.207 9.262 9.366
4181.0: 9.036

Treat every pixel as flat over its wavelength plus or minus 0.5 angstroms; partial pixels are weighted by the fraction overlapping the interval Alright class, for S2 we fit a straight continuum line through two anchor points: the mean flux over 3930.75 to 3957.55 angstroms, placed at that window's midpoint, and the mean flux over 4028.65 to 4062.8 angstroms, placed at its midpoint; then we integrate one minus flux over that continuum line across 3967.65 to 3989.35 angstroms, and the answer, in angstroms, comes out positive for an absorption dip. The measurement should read 2.6 angstroms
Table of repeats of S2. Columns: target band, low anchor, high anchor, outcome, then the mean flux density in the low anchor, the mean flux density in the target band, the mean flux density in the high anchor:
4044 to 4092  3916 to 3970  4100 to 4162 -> -3.9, 7.93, 9.11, 8.68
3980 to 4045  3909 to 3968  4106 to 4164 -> -4.8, 8.29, 9.19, 9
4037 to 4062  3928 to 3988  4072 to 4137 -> -3.3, 7.75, 9.31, 8.5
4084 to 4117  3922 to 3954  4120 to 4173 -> 3.4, 8.13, 7.96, 9.08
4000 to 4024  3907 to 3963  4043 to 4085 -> -0.9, 8.53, 9.26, 9.17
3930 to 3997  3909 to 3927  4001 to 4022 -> 9.3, 9.15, 7.91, 9.24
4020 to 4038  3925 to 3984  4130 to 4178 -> -2.2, 7.71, 9.25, 9.11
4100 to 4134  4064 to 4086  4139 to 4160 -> 2.9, 9.09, 8.31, 9.11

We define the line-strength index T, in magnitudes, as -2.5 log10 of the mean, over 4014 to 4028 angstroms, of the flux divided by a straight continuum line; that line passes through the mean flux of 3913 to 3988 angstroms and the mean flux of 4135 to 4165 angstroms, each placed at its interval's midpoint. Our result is -0.11 mag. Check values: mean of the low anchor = 8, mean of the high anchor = 9.14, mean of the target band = 9.31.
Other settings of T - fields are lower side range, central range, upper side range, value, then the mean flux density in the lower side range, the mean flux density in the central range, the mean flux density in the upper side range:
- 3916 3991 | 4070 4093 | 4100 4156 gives -0.071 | 8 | 9.02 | 8.61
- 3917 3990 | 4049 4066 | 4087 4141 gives -0.121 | 7.97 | 9.22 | 8.4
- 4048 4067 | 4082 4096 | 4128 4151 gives 0.050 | 9.23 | 8.73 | 9.02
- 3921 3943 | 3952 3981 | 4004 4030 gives 0.133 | 7.65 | 7.33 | 9.25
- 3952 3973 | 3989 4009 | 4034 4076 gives -0.158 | 7.05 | 9.14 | 9.23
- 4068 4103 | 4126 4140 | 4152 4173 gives -0.019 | 8.4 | 9.04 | 9.18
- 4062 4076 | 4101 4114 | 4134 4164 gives 0.222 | 9.11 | 7.44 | 9.13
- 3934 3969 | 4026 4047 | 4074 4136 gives -0.109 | 8.06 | 9.16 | 8.46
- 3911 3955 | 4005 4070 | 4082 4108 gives -0.150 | 8.43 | 9.2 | 7.79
